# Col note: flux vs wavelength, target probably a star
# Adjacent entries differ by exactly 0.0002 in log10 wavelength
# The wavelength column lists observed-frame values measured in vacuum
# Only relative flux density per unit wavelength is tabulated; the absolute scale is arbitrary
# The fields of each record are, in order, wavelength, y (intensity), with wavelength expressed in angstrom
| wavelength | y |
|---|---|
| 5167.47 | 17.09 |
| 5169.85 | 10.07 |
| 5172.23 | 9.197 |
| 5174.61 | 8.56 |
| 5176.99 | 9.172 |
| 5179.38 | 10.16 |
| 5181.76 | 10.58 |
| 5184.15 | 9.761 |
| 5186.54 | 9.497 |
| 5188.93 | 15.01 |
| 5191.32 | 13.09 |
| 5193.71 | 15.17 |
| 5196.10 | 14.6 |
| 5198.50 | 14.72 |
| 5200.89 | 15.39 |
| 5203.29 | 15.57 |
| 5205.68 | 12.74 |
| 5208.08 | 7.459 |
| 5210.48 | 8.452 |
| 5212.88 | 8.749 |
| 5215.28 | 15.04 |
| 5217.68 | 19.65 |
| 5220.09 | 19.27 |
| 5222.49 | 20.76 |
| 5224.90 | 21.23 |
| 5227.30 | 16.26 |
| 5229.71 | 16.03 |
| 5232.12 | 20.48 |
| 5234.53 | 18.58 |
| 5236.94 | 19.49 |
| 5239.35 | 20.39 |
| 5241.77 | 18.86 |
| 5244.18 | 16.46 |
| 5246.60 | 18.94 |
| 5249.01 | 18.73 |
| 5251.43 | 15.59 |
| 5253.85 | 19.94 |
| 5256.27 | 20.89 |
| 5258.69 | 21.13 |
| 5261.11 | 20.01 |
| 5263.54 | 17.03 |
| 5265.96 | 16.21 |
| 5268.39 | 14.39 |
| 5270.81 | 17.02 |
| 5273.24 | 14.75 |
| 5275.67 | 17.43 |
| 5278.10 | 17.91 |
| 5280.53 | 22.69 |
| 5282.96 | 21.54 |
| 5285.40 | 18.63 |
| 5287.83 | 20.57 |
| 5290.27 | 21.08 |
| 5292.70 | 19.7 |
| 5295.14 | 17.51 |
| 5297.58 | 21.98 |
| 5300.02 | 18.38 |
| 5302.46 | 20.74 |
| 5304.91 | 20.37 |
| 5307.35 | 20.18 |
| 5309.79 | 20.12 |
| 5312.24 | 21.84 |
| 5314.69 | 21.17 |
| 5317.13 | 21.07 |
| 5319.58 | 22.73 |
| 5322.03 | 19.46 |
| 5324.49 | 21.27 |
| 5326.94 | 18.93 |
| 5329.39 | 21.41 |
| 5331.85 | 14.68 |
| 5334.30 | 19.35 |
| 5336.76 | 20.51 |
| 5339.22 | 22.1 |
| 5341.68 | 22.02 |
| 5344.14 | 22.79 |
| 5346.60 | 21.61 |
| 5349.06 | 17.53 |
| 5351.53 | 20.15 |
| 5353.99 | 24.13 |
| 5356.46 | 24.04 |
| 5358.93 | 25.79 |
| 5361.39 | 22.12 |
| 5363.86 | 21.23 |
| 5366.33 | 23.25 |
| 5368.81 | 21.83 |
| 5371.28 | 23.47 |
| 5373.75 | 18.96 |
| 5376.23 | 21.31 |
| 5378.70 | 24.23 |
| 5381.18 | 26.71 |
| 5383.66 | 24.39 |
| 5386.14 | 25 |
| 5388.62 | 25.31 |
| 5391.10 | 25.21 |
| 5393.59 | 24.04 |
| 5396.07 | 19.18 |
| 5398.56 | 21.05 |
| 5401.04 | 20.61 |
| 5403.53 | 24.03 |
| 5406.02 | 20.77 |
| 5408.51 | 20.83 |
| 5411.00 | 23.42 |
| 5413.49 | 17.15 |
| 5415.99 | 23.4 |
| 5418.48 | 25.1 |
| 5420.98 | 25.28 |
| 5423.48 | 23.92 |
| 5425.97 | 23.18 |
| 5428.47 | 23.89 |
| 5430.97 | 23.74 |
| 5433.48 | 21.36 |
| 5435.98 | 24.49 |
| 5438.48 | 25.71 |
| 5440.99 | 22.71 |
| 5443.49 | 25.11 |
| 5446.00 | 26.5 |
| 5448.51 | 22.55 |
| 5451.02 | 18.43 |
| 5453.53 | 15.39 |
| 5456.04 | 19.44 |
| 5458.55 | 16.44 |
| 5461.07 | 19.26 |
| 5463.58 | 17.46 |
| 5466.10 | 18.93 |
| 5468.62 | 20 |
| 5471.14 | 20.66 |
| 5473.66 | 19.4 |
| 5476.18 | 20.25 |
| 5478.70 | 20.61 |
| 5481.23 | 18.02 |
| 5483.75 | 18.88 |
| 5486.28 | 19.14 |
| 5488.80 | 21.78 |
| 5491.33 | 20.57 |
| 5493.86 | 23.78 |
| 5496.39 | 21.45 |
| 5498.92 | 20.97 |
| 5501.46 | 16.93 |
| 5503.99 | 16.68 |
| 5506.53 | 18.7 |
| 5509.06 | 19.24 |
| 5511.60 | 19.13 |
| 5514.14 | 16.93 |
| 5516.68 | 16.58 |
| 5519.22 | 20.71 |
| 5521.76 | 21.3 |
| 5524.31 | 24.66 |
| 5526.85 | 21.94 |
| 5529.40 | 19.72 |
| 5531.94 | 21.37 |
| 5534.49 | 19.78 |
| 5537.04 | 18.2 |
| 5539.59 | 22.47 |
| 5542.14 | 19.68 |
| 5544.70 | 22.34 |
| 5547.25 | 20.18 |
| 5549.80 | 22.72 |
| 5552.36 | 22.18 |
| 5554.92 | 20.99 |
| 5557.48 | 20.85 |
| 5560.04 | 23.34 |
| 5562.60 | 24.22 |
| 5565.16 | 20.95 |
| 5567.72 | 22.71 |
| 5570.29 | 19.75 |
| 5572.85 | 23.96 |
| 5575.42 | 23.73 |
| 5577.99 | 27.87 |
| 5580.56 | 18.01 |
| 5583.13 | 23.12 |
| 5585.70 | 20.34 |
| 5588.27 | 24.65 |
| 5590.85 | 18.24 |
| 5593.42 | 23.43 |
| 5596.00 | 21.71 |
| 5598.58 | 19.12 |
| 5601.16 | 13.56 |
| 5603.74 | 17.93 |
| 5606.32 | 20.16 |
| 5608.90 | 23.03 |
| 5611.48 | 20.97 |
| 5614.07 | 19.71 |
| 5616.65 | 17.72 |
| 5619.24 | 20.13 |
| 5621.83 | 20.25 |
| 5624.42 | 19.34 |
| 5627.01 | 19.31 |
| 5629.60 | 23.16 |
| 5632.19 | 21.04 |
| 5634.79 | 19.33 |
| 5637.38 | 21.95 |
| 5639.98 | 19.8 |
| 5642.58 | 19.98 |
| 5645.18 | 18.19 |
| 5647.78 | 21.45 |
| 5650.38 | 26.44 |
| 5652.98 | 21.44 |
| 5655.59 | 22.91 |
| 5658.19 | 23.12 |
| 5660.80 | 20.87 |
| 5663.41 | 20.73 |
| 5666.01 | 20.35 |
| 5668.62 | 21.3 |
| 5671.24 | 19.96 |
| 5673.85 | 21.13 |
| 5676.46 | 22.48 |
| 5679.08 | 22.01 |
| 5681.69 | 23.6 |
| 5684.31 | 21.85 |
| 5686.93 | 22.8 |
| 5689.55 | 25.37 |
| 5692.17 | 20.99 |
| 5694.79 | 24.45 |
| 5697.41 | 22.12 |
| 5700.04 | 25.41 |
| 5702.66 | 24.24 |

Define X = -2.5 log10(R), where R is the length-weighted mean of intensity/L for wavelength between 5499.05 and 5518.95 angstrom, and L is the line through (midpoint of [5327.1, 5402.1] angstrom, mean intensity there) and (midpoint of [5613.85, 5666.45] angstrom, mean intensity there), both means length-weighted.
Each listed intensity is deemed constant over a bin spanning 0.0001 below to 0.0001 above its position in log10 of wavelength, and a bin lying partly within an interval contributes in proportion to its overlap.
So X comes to 0.19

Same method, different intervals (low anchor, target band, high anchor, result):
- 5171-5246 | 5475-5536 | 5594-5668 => -0.067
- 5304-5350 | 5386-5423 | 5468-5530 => -0.122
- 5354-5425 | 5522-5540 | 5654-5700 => 0.073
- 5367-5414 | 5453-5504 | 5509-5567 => 0.112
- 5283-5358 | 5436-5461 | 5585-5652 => -0.047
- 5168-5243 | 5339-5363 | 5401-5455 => -0.126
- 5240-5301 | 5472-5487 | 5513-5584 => 0.072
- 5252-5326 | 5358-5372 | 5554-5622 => -0.148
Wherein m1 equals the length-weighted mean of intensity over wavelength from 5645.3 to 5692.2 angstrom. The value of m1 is 22.1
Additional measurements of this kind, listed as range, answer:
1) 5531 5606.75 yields 21.3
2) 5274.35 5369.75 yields 20.8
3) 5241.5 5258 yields 18.6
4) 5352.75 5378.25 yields 22.7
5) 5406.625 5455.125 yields 22.7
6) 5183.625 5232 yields 14.6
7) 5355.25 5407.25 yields 23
